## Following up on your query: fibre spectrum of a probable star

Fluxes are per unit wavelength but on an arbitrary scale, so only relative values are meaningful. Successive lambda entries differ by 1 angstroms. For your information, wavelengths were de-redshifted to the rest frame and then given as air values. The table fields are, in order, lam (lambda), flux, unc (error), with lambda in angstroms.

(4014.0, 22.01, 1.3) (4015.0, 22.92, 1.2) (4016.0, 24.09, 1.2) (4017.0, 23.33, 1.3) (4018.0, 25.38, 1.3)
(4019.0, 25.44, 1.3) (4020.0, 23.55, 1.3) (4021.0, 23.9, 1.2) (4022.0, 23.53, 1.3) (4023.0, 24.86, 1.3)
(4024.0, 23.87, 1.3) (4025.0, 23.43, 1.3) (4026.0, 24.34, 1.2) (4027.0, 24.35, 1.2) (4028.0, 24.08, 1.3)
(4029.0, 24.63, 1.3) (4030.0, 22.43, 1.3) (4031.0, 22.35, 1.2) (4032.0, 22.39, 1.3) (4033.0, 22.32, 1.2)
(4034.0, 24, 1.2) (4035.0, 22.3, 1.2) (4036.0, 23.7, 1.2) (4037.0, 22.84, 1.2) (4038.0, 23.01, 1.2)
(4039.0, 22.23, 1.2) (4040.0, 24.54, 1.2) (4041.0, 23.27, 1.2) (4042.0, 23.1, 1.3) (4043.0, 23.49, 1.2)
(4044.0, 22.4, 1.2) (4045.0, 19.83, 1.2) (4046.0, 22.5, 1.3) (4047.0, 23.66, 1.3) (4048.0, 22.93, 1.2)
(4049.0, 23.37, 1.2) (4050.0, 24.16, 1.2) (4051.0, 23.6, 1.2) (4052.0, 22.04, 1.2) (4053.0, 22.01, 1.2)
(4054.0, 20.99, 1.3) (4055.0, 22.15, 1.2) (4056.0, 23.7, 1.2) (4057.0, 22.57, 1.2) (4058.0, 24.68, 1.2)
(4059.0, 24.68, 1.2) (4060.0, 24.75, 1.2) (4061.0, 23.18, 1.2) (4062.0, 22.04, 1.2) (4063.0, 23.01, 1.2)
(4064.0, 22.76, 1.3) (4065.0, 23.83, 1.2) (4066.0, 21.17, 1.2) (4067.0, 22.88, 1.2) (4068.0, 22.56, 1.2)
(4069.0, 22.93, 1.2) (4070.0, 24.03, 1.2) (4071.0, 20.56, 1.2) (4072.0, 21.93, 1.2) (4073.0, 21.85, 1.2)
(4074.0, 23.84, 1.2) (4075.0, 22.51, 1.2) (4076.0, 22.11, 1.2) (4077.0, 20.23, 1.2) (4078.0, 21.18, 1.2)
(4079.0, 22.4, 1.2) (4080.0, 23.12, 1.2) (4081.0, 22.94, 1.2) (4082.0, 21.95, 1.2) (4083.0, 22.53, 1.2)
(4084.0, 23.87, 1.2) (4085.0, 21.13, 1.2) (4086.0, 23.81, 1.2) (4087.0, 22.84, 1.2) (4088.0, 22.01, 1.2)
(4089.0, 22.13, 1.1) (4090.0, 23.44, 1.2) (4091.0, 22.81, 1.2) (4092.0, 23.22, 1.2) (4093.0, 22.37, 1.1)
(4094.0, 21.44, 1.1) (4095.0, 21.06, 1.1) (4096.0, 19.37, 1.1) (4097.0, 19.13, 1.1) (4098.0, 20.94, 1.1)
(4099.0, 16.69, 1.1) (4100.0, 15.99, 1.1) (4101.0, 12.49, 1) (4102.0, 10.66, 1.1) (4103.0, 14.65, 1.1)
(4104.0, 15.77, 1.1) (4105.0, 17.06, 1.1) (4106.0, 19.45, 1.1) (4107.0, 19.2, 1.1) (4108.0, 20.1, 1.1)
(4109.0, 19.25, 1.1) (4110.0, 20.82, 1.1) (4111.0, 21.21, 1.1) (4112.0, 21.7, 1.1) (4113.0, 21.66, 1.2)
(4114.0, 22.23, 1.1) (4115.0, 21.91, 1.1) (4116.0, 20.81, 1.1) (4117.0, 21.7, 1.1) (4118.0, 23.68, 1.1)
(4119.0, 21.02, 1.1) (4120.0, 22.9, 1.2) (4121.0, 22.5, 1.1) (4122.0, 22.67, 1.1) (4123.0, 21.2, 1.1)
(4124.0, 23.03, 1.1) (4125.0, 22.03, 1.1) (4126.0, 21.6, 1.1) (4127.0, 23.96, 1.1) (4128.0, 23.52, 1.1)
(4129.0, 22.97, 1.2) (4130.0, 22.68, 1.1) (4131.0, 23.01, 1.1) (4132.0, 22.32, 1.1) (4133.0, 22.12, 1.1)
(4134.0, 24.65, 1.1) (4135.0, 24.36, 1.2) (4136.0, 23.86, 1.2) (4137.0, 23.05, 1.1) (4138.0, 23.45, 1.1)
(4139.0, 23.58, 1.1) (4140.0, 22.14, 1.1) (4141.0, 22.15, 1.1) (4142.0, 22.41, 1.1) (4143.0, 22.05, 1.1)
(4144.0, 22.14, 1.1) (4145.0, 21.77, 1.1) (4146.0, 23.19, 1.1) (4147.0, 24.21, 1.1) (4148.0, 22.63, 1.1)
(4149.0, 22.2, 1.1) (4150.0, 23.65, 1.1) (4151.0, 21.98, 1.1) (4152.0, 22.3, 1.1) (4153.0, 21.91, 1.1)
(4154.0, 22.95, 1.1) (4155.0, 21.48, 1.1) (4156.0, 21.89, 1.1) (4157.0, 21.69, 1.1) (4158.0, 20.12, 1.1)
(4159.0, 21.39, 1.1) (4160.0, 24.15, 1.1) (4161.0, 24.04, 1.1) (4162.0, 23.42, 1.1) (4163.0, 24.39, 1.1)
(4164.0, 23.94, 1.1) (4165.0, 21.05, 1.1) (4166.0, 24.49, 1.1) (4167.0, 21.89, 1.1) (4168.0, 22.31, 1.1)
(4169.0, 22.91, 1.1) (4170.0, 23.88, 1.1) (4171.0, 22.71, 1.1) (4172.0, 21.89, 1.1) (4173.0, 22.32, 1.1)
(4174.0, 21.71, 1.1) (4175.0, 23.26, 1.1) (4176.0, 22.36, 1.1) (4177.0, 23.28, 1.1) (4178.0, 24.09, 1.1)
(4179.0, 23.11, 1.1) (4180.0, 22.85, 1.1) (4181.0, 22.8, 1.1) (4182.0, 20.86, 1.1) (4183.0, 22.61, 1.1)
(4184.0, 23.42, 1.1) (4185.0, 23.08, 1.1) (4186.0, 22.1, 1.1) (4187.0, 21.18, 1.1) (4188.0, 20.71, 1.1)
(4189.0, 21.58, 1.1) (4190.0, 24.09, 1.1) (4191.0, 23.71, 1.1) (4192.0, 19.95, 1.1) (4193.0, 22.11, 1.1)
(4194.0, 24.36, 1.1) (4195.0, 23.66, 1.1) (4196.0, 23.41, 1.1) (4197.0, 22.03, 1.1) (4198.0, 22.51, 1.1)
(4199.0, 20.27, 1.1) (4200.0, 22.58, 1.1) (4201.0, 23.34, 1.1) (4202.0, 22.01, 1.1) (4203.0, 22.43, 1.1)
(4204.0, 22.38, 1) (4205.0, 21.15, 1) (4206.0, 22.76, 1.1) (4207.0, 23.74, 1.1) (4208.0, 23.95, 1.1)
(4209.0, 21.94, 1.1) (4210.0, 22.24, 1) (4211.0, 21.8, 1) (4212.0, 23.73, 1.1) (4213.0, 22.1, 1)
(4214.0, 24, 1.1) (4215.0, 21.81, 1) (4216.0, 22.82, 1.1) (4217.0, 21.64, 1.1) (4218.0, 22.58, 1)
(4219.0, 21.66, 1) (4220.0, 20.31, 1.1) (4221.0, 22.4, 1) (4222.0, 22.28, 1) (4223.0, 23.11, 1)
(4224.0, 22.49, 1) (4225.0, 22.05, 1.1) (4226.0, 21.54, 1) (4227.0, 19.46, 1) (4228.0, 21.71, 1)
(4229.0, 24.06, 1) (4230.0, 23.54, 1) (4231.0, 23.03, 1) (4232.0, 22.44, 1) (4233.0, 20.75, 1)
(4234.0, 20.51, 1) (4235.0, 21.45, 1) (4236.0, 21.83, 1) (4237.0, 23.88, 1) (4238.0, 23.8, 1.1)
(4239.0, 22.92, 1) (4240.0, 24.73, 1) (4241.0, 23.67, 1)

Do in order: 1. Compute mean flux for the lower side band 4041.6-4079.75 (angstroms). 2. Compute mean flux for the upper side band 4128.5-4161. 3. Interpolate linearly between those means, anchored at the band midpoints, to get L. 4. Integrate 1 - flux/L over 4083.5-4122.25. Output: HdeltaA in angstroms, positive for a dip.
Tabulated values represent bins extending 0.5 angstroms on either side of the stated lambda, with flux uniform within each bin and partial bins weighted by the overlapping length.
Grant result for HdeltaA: 3.9 angstroms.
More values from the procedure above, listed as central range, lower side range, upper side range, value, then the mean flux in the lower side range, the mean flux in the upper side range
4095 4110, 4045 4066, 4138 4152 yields 3.53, 23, 22.6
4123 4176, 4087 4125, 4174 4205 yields -3.21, 20.3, 22.5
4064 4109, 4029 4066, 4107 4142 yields 3.61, 23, 22.3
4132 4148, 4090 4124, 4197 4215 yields -1.63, 20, 22.5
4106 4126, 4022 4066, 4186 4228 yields 1.11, 23.2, 22.3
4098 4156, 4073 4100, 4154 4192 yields 2.15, 21.8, 22.6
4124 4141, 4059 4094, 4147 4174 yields -0.33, 22.6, 22.6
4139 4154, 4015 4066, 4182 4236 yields 0.09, 23.3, 22.3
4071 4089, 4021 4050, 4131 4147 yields 0.62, 23.2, 22.9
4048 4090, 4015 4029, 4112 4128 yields 0.94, 24.1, 22.2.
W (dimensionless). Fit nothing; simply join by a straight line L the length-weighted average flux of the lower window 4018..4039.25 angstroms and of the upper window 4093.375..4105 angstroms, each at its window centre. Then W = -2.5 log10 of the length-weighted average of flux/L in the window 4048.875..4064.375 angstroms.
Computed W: -0.10 mag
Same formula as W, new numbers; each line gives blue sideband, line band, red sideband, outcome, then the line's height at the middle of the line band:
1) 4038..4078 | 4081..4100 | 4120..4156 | 0.06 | 22.7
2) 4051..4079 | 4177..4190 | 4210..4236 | -0.01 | 22.2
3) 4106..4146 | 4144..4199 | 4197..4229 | -0.02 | 22.2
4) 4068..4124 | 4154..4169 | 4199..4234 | -0.05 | 21.7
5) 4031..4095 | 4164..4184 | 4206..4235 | -0.01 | 22.4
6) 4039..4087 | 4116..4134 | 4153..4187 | 0.01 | 22.7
